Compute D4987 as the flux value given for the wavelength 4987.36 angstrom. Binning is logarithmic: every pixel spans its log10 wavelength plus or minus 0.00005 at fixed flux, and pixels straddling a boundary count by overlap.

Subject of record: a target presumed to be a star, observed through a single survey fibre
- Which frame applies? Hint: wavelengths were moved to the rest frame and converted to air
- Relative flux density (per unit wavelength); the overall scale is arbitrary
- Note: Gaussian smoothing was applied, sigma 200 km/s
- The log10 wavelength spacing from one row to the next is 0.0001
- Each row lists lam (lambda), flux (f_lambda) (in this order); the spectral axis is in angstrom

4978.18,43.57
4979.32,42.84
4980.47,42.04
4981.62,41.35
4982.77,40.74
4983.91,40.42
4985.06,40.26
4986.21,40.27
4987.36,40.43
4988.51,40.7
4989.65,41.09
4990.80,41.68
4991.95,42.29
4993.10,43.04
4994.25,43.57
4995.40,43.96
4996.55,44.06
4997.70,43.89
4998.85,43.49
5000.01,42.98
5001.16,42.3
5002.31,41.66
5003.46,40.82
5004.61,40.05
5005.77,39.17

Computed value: 40.43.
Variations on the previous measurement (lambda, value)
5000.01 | 42.98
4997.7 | 43.89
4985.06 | 40.26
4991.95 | 42.29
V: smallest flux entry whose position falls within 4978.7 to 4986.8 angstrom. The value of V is 40.26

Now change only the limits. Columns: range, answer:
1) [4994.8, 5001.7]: 42.3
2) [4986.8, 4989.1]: 40.43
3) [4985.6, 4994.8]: 40.27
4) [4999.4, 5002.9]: 41.66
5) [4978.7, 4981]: 42.04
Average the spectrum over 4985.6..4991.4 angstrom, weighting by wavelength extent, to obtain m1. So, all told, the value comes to 40.9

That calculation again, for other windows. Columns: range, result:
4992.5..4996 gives 43.5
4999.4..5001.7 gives 42.5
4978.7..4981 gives 42.5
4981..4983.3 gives 41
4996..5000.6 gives 43.5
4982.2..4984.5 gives 40.7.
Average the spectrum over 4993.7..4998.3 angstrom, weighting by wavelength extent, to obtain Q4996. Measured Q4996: 43.9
